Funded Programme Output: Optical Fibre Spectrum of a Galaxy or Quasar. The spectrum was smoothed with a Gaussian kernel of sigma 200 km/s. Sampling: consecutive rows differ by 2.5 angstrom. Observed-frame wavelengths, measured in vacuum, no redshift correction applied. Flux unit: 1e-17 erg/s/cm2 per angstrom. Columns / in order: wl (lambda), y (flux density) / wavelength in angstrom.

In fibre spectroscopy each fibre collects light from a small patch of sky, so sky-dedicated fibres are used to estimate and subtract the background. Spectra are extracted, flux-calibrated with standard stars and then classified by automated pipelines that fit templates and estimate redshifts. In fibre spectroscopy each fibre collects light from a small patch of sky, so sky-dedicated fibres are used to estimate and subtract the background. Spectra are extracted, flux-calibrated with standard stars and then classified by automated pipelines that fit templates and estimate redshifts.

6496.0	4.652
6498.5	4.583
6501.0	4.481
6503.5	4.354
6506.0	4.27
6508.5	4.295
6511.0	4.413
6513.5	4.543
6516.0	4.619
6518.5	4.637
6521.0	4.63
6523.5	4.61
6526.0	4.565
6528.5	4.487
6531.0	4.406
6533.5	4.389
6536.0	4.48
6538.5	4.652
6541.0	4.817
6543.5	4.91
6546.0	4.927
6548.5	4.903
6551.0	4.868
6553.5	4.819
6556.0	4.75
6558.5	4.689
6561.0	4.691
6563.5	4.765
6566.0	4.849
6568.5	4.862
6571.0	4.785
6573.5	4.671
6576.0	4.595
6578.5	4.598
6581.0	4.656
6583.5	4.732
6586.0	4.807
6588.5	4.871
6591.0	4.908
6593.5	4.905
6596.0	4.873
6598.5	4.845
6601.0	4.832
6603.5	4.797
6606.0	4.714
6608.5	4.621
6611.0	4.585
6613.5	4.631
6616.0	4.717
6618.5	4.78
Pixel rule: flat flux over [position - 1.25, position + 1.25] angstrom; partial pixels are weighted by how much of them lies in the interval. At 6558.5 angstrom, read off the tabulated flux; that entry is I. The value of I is 4.689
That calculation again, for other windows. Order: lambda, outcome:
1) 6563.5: 4.765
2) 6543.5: 4.91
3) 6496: 4.652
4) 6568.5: 4.862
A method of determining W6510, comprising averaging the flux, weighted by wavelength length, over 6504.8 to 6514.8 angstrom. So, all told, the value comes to 4.38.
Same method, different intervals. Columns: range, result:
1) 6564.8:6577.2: 4.75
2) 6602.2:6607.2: 4.76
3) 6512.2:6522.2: 4.61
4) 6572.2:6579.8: 4.62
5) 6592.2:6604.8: 4.85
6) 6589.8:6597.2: 4.9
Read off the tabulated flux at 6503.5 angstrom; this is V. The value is 4.354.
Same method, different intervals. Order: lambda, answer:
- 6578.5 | 4.598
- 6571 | 4.785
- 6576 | 4.595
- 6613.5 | 4.631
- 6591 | 4.908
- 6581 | 4.656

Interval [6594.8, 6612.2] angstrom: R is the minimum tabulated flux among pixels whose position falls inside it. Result 4.585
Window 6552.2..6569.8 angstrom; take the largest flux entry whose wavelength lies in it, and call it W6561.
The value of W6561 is 4.862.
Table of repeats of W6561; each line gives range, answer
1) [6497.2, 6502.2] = 4.583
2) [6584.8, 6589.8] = 4.871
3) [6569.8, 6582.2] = 4.785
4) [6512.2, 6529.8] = 4.637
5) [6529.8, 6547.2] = 4.927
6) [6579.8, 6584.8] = 4.732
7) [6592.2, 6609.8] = 4.905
